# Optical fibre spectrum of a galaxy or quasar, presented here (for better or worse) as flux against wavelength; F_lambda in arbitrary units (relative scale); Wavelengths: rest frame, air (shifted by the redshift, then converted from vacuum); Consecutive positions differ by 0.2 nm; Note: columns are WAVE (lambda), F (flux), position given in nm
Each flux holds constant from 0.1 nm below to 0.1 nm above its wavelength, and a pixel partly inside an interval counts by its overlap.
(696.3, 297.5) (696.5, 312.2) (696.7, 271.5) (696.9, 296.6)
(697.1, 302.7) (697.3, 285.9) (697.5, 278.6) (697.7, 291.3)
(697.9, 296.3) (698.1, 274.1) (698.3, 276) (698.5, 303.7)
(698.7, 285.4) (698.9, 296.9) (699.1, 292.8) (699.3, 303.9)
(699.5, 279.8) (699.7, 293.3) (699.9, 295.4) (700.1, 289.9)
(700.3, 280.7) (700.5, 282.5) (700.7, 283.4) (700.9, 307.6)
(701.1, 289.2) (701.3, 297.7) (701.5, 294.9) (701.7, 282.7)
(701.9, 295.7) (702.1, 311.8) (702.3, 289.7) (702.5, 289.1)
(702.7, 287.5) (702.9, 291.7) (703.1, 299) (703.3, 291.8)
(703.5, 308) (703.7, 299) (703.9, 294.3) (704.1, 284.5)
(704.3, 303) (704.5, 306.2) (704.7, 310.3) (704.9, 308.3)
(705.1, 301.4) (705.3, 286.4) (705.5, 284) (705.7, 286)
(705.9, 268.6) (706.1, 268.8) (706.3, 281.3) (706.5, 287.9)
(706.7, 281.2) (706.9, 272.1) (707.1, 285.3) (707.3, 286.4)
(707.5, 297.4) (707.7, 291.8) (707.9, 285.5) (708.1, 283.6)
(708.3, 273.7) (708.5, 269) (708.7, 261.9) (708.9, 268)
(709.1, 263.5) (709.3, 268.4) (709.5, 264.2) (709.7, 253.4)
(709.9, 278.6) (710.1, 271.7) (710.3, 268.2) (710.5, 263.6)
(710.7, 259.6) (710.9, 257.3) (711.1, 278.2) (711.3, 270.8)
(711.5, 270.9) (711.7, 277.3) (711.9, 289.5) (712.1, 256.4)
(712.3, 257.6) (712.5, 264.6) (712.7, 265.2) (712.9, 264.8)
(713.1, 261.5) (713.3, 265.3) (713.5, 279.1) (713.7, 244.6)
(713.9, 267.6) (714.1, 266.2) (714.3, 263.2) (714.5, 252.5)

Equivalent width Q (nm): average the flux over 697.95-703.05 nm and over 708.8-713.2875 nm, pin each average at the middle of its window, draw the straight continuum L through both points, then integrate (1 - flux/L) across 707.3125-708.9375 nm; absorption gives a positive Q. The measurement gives -0.04 nm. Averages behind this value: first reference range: 291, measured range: 280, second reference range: 267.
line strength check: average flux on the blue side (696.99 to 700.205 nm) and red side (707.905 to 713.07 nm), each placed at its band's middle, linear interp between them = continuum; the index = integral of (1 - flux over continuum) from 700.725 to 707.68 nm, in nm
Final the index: -0.298 nm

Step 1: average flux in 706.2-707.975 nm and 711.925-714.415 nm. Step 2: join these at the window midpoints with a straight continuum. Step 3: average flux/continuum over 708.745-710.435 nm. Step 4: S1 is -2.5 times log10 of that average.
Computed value 0.04 mag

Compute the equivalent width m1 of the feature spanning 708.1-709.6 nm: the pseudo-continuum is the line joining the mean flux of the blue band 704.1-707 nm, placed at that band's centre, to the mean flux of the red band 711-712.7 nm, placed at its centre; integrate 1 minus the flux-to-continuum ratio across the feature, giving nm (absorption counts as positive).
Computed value 0.06 nm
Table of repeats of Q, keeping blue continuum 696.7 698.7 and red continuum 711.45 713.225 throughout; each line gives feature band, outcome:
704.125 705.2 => -0.10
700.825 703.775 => -0.14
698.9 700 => -0.03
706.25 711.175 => -0.02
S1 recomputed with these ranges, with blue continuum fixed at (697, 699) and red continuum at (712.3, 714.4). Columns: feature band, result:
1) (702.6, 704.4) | -0.06 mag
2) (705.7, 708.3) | -0.03 mag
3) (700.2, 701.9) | -0.02 mag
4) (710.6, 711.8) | -0.01 mag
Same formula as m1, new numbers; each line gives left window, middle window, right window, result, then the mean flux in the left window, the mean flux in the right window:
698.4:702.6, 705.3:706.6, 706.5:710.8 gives 0.001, 293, 274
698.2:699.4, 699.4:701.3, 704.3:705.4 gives 0.039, 293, 303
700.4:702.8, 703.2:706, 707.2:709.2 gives -0.089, 293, 278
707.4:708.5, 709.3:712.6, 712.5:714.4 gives 0.071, 285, 264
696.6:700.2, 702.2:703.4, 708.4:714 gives -0.042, 290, 266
